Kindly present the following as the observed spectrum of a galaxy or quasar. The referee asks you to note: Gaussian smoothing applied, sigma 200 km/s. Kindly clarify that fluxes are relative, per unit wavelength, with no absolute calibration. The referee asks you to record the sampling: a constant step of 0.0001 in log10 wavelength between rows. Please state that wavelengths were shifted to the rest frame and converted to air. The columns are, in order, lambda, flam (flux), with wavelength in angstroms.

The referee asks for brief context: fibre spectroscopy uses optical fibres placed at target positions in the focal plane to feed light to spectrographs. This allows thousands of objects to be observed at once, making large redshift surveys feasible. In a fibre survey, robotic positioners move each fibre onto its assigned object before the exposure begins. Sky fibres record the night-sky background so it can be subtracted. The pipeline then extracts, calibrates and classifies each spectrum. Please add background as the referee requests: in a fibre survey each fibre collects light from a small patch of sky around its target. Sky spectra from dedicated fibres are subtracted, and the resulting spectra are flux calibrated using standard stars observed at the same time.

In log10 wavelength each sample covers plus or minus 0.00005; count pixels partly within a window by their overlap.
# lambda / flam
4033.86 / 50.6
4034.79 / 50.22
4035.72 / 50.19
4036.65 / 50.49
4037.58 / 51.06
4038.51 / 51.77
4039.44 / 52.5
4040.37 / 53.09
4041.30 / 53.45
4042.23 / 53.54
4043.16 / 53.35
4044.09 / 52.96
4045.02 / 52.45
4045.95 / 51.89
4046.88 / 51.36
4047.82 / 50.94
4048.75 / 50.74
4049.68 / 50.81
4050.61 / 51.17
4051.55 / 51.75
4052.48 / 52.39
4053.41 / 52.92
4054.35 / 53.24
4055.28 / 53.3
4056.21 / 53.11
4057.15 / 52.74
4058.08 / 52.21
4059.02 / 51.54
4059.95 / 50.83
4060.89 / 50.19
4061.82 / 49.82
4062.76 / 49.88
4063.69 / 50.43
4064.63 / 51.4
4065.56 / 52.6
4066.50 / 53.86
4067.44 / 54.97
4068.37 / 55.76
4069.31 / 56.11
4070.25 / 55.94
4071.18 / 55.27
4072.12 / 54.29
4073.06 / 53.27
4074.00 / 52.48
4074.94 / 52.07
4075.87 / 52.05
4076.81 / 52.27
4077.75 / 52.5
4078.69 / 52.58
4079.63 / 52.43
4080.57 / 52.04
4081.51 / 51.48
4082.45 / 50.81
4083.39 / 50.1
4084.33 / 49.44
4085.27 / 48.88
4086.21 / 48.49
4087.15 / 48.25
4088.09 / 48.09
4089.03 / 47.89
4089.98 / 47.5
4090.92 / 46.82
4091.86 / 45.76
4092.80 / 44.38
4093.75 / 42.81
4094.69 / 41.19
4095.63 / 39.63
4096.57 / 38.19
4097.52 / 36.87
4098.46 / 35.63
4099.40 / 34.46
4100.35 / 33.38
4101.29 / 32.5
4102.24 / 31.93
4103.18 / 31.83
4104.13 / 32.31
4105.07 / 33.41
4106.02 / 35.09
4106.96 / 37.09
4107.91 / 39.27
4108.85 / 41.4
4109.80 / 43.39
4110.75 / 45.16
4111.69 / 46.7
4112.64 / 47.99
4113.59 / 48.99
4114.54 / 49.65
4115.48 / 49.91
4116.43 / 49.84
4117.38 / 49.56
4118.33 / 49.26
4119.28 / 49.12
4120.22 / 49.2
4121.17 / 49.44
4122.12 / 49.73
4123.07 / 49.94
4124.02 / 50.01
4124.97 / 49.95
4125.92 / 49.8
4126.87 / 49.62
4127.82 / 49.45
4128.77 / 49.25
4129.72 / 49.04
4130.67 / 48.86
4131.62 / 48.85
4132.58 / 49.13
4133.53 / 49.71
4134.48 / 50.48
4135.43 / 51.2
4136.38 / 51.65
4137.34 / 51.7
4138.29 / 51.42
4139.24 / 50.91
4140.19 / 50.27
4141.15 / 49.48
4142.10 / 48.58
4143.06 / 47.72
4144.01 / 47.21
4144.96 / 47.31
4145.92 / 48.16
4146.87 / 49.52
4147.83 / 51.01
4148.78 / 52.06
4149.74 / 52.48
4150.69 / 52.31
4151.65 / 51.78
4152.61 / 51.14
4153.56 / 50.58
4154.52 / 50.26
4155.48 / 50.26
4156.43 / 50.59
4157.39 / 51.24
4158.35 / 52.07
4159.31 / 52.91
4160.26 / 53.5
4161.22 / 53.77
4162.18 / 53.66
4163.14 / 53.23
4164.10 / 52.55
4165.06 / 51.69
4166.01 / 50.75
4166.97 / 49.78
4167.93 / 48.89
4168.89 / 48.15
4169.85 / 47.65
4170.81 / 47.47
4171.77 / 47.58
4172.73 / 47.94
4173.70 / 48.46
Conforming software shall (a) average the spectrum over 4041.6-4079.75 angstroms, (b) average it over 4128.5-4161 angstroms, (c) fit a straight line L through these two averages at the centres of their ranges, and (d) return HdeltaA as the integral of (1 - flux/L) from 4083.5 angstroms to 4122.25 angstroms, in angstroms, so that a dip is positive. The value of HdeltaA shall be 6.2 angstroms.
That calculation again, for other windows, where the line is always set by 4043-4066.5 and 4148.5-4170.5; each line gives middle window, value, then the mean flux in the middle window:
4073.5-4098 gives 1.8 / 47.9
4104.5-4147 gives 3.0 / 47.8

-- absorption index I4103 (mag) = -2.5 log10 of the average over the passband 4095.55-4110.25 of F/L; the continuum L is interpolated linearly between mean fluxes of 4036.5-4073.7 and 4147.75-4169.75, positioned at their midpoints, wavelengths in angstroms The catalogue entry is 0.40 mag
